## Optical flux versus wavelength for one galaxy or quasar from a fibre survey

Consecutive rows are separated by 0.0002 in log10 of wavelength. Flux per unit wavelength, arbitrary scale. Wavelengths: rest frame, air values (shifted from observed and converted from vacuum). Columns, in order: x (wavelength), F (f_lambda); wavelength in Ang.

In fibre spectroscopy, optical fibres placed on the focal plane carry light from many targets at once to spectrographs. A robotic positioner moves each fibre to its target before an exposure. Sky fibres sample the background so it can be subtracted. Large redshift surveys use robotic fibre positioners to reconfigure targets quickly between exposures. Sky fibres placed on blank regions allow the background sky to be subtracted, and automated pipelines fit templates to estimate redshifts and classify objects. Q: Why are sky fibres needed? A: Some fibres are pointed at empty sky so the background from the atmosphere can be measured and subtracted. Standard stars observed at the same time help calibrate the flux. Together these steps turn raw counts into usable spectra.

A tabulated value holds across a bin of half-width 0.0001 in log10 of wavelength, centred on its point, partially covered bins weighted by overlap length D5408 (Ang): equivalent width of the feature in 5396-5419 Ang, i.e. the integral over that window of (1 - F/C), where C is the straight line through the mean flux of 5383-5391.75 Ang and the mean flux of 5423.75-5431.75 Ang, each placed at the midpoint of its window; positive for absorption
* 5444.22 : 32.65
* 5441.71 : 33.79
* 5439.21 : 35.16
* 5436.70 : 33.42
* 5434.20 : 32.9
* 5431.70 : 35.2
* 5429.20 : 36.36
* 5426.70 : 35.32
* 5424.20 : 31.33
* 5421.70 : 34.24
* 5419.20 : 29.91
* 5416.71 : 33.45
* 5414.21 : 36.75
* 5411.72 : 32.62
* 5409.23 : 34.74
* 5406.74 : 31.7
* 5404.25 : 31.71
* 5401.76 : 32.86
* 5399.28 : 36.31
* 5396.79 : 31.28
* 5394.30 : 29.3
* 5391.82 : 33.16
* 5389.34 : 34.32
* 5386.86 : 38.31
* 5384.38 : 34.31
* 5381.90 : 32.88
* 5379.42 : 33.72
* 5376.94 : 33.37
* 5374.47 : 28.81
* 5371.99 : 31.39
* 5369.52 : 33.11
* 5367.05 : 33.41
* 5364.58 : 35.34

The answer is 1.1 Ang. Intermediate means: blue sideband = 35.3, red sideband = 34.8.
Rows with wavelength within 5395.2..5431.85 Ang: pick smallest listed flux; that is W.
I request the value 29.91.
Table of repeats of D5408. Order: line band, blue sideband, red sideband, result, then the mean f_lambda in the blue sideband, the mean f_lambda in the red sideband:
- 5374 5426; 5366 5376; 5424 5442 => -0.4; 31.7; 34.4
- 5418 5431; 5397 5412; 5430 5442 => 0.1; 33.2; 34.2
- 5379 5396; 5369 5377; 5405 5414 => -0.8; 31.3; 33.4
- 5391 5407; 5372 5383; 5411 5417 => 0.6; 32.1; 34.5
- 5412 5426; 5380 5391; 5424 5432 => 0.7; 34.8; 34.9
